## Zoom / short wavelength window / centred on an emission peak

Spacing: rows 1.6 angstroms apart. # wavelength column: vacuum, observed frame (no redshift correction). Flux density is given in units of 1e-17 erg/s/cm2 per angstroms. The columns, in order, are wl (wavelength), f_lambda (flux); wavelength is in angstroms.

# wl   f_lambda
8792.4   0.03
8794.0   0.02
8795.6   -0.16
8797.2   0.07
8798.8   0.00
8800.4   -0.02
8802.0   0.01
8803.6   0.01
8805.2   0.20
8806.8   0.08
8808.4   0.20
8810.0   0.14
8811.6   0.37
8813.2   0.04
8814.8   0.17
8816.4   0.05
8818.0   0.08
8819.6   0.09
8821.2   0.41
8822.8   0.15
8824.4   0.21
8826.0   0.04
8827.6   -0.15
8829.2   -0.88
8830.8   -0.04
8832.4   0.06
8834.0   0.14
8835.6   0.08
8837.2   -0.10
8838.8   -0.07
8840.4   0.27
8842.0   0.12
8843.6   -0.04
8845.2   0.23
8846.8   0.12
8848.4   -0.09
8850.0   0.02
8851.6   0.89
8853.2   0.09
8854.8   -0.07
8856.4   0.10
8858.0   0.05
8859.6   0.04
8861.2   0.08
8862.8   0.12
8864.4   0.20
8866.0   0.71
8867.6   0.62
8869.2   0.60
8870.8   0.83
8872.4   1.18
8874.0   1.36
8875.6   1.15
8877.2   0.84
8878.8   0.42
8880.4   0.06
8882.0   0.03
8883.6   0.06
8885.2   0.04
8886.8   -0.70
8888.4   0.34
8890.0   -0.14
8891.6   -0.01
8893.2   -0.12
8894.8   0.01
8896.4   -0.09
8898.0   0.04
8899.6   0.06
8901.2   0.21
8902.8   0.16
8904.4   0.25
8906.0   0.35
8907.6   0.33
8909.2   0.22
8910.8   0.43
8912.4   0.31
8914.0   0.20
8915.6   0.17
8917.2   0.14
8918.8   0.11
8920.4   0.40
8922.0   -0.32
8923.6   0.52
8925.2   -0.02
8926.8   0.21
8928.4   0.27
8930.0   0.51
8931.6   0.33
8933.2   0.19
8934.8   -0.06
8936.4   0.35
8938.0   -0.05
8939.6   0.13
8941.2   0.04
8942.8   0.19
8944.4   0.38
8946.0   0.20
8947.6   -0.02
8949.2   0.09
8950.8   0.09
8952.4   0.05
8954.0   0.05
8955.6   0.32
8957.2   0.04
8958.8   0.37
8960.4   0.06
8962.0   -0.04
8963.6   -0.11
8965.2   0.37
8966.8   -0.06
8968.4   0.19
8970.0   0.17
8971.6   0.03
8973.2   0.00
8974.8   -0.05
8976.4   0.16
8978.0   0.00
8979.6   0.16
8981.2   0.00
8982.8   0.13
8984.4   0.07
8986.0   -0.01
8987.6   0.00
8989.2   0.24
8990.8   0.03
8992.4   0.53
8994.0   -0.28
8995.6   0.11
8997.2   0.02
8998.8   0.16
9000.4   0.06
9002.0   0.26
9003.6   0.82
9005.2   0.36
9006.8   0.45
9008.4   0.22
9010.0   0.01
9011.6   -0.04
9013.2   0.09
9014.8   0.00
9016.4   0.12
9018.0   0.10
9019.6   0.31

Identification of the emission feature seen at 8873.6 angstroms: [O II]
